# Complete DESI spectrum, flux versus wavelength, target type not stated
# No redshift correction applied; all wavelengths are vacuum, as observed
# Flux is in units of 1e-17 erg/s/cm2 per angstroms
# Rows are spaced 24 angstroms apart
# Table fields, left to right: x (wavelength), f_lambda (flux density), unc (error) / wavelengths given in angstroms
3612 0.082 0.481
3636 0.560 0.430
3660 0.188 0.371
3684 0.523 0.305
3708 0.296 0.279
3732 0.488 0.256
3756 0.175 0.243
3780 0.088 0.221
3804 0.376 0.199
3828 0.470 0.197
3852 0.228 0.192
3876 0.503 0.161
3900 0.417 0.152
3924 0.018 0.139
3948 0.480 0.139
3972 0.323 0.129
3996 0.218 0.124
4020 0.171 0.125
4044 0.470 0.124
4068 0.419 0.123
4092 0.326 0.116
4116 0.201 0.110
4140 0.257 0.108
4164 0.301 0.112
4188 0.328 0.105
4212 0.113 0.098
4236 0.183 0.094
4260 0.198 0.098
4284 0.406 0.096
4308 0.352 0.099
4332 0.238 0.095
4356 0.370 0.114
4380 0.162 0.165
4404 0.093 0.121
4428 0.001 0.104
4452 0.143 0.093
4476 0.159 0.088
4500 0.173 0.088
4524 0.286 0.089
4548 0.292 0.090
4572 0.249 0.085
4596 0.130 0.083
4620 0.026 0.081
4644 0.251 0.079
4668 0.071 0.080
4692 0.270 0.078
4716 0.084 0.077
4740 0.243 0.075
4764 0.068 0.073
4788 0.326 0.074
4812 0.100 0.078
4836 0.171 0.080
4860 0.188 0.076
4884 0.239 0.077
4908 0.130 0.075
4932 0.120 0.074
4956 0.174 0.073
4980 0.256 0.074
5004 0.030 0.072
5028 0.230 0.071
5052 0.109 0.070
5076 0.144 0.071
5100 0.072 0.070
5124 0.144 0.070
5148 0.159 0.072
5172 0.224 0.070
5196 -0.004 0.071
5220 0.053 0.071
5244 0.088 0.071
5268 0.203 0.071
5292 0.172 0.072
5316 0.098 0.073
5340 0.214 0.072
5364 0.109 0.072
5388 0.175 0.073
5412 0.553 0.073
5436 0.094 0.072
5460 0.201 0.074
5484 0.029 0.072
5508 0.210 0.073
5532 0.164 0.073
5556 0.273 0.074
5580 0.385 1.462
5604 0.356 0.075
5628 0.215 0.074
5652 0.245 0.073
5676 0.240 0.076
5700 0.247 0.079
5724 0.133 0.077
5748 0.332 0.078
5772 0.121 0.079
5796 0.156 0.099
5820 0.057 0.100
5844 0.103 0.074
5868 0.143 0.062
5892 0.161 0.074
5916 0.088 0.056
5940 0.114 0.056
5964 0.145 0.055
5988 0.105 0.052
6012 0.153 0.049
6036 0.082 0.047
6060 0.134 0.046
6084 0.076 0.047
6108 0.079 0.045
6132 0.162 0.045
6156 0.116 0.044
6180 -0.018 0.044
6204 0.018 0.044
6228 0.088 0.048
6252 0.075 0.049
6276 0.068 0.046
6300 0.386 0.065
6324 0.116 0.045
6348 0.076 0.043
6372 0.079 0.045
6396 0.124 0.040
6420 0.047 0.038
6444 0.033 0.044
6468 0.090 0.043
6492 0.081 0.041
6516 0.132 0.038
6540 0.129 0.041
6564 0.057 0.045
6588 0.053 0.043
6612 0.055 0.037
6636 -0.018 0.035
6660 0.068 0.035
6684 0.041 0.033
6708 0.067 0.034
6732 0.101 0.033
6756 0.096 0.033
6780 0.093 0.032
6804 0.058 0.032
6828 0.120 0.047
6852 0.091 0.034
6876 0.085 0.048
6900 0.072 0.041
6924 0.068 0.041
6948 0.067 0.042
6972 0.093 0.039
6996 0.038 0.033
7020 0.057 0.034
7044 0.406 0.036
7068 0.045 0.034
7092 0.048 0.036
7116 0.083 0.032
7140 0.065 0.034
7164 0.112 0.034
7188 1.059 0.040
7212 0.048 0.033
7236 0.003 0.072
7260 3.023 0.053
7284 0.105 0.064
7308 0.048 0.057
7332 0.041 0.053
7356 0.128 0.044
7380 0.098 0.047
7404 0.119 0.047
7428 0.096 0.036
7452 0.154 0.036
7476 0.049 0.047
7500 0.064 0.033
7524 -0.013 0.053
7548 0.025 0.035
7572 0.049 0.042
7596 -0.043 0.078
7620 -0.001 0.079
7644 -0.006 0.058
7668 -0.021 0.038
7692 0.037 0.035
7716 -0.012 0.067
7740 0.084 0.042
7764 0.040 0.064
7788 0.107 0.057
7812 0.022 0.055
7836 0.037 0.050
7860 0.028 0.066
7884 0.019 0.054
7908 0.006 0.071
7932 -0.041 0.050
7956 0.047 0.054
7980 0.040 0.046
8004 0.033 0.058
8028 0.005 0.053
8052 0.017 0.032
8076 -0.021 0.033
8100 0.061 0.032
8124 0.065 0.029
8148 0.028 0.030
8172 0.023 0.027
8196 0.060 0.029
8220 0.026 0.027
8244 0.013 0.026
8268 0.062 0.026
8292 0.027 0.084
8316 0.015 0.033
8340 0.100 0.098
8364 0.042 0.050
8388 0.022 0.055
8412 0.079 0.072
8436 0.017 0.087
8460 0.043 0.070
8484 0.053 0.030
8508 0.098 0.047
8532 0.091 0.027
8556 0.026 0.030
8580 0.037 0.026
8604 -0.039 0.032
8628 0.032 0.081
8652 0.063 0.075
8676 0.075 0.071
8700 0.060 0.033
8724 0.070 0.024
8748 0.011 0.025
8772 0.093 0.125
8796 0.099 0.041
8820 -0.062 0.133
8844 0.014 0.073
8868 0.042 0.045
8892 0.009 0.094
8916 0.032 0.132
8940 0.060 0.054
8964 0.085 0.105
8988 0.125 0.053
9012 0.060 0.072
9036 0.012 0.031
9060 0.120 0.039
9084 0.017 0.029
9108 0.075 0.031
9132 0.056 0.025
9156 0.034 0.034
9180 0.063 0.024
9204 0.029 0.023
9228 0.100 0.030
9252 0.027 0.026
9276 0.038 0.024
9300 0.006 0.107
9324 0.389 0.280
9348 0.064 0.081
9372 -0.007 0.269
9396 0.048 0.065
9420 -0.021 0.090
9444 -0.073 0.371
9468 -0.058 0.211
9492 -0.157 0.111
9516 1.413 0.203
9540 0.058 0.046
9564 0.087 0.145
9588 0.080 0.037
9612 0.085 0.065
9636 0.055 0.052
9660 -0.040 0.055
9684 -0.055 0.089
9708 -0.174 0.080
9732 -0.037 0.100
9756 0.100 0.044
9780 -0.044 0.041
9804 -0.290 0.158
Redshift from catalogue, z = 0.45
